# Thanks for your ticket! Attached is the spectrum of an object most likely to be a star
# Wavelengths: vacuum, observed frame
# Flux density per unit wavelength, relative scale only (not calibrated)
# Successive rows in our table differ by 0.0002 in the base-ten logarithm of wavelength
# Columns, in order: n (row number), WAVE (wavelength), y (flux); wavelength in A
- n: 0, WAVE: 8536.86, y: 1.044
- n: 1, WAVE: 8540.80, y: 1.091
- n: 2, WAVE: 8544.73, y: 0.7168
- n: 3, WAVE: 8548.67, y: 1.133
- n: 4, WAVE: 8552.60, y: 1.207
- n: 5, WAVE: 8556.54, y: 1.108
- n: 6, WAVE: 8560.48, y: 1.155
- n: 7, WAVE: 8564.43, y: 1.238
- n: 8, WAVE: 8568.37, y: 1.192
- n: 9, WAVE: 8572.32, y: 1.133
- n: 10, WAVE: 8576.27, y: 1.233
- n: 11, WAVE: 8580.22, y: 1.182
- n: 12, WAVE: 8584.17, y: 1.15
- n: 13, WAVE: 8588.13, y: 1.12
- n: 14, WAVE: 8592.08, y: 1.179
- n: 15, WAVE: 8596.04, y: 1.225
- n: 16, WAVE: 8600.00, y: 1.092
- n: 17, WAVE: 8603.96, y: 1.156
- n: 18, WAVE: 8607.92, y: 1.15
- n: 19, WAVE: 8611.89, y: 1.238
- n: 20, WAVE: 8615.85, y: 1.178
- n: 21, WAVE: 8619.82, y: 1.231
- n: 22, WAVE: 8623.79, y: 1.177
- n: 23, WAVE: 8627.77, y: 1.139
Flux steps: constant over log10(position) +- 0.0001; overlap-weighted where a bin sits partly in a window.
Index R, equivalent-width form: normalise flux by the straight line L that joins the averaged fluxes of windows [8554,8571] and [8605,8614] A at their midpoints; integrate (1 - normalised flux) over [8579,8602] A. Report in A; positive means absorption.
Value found 0.5 A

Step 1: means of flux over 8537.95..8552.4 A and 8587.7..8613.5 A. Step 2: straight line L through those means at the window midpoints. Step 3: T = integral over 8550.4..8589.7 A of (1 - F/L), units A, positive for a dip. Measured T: -3.32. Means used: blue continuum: 1.01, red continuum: 1.17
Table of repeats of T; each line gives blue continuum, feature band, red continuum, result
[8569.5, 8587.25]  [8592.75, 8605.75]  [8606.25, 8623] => 0.30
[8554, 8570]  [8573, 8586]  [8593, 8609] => -0.18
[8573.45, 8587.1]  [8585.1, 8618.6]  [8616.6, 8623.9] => 0.73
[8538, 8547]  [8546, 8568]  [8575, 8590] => -3.11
